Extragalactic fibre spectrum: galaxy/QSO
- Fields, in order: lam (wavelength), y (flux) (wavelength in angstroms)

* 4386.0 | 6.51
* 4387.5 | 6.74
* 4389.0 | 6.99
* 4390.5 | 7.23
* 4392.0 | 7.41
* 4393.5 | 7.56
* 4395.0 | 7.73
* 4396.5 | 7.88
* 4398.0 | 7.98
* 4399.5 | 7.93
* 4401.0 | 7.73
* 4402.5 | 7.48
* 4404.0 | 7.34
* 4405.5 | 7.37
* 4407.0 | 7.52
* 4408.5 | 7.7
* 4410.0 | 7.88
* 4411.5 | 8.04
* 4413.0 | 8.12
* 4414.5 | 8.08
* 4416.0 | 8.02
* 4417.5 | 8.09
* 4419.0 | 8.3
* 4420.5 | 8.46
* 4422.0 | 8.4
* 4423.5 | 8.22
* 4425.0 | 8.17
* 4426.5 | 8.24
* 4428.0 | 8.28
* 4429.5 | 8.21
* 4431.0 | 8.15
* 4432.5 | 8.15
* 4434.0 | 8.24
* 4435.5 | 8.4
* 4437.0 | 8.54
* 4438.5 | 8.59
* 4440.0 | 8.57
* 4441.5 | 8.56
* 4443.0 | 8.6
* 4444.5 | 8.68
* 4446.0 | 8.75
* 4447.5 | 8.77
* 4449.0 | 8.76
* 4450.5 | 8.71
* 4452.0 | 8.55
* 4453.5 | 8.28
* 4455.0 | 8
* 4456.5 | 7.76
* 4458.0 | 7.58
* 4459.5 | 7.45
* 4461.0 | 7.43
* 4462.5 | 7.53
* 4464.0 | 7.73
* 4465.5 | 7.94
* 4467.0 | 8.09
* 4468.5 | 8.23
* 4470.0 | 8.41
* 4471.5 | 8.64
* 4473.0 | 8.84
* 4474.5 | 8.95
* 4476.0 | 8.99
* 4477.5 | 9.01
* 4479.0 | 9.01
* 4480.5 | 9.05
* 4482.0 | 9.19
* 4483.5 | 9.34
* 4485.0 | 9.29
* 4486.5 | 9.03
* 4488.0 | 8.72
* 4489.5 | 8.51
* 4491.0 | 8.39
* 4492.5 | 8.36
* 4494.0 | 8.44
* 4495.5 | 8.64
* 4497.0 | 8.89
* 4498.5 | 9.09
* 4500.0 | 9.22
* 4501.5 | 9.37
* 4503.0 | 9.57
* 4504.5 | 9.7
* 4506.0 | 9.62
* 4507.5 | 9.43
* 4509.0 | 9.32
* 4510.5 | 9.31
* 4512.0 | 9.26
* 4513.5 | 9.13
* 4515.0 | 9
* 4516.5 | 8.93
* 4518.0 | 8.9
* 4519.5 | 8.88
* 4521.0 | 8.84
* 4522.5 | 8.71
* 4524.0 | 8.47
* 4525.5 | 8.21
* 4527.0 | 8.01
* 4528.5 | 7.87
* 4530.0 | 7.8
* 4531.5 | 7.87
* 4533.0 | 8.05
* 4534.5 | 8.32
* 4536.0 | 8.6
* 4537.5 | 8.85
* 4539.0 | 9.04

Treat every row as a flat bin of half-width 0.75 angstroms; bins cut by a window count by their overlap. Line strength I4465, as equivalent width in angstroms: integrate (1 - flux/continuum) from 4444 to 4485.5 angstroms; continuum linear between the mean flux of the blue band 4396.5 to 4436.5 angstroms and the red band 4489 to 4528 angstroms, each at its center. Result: 0.20 angstroms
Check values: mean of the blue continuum 8.02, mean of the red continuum 8.93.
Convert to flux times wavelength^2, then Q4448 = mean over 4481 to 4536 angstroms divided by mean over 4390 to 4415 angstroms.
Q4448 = 1.20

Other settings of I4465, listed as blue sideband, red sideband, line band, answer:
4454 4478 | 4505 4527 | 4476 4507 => -1.6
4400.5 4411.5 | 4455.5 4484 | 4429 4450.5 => -1.3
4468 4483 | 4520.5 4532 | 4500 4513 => -1.5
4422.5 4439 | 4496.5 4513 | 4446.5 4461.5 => 0.8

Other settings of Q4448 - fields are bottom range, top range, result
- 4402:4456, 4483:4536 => 1.11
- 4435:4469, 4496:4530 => 1.12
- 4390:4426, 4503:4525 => 1.21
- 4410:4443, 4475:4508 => 1.12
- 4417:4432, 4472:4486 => 1.13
